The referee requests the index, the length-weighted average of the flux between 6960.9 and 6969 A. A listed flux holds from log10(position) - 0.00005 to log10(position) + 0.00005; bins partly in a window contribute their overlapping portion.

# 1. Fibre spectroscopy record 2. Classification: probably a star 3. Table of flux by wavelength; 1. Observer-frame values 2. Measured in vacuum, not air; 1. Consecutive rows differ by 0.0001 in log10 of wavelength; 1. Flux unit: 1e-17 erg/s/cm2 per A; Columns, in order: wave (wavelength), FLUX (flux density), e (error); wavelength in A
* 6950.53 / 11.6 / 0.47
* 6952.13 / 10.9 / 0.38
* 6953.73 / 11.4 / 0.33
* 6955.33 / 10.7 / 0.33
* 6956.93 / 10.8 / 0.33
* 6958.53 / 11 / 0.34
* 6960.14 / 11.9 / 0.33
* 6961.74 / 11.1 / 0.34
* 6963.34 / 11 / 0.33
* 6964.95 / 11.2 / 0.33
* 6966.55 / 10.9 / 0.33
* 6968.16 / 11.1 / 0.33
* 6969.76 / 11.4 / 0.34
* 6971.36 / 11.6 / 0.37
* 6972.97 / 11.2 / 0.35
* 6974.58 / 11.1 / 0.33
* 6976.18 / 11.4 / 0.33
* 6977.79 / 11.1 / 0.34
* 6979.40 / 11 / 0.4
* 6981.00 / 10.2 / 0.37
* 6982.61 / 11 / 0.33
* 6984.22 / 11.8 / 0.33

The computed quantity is 11.1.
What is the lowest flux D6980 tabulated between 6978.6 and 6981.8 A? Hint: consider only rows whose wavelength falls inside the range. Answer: 10.2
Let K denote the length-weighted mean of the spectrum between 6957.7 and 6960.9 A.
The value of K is 11.4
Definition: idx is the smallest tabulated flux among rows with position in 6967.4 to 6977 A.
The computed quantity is 11.1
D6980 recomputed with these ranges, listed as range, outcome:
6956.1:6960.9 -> 10.8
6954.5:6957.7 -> 10.7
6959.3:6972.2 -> 10.9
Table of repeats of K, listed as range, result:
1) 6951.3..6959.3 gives 11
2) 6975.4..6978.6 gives 11.2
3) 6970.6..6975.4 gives 11.3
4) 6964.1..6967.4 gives 11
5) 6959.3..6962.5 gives 11.5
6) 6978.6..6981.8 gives 10.6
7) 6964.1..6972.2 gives 11.2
